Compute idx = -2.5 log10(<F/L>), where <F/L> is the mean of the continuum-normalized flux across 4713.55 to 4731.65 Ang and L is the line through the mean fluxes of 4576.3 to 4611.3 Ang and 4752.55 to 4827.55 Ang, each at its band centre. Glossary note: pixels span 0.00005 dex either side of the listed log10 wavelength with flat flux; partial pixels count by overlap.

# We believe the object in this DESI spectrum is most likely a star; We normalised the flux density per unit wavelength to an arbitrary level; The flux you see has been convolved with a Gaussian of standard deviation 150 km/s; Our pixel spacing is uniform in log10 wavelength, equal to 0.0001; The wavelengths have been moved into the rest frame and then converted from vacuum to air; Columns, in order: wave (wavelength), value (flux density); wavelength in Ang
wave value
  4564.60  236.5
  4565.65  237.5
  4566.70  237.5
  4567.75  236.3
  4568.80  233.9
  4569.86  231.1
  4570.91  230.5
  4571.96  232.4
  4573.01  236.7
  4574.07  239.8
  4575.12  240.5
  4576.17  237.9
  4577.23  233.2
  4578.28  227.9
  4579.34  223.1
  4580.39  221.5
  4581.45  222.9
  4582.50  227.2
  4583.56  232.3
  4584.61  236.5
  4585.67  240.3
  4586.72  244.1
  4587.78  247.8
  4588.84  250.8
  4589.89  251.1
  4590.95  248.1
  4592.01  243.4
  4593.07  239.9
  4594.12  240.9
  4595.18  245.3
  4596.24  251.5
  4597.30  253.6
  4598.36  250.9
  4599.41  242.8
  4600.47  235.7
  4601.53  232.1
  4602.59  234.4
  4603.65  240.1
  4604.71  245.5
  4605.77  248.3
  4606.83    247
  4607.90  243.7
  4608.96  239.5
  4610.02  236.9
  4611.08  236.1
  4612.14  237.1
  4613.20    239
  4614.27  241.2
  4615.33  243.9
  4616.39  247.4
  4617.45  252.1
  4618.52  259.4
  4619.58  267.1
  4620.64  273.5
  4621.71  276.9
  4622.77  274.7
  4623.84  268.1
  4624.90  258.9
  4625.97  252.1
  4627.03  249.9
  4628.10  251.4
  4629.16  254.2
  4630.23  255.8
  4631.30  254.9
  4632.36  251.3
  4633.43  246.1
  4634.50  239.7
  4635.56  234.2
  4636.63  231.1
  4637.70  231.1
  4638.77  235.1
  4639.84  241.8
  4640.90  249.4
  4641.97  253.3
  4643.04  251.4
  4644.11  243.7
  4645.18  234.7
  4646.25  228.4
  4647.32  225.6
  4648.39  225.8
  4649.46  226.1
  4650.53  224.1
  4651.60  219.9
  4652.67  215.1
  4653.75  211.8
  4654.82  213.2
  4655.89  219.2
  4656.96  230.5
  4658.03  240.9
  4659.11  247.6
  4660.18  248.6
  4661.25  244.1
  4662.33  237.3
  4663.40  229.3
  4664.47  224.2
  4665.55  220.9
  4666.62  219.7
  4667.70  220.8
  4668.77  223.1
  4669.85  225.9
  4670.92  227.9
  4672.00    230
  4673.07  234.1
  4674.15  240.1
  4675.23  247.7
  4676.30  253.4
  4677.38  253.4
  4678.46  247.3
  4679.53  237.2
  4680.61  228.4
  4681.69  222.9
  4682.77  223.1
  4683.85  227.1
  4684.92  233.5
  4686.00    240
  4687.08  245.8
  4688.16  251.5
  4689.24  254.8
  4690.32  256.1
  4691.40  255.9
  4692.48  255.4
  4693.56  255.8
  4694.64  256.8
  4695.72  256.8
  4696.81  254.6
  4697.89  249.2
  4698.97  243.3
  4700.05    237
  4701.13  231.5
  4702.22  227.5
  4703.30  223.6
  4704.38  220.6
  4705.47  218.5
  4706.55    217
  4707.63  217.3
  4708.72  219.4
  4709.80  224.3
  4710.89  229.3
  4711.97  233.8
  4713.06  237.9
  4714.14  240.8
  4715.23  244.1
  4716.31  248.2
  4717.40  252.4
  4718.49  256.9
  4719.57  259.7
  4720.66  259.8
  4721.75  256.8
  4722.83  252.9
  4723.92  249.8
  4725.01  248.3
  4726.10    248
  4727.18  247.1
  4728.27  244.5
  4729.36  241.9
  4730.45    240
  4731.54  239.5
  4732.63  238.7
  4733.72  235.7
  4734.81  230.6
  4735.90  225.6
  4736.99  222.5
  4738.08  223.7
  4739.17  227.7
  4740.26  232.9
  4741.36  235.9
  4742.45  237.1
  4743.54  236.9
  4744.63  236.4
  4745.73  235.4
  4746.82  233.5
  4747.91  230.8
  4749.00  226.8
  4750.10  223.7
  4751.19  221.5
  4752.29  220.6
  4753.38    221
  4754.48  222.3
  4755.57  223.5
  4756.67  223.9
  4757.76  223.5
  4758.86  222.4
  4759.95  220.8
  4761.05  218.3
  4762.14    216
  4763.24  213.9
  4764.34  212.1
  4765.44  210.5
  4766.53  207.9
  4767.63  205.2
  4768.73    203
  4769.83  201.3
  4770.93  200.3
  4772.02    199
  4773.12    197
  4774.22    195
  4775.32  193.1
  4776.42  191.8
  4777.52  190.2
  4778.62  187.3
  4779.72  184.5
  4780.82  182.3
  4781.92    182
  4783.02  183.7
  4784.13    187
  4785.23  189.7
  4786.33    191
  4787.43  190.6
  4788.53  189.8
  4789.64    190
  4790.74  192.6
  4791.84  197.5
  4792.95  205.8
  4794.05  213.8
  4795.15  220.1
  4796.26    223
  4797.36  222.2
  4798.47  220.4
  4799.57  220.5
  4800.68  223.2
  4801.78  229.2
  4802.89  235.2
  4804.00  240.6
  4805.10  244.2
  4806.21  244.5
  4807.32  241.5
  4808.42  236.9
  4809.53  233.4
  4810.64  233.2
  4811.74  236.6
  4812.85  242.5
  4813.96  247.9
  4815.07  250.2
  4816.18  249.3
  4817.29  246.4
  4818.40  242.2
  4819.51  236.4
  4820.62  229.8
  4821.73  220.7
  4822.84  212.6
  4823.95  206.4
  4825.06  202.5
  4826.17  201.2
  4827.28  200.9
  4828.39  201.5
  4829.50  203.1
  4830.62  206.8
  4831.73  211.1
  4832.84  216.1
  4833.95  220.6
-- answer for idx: -0.12 mag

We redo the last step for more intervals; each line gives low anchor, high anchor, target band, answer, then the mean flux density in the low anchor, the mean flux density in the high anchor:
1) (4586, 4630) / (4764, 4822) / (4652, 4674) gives 0.047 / 249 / 214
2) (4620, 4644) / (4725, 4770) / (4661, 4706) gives 0.012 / 252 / 227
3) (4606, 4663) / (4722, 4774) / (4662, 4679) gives 0.018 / 243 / 226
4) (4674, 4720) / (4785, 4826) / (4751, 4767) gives 0.058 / 240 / 223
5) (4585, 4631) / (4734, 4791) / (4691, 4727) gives -0.084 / 249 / 211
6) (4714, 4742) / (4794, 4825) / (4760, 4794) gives 0.194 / 242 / 232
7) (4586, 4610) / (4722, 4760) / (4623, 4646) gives -0.026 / 244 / 233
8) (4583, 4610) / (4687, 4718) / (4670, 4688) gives 0.016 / 243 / 240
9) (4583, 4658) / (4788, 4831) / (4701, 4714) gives 0.040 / 243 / 223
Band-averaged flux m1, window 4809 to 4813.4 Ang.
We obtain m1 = 237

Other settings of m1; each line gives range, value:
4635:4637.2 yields 233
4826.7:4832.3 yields 205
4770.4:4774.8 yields 198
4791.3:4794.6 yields 206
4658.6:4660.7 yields 248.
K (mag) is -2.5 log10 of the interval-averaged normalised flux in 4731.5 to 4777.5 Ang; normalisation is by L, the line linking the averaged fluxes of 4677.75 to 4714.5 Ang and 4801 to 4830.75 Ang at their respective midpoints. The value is 0.07 mag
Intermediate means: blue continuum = 238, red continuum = 229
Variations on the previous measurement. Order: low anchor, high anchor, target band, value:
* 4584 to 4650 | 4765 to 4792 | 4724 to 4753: -0.136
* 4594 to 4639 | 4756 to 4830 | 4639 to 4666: 0.039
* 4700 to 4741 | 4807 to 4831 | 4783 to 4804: 0.105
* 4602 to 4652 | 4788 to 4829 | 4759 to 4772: 0.094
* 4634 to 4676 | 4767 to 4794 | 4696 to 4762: -0.124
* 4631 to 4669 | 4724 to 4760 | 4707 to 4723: -0.044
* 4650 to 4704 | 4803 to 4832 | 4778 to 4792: 0.218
